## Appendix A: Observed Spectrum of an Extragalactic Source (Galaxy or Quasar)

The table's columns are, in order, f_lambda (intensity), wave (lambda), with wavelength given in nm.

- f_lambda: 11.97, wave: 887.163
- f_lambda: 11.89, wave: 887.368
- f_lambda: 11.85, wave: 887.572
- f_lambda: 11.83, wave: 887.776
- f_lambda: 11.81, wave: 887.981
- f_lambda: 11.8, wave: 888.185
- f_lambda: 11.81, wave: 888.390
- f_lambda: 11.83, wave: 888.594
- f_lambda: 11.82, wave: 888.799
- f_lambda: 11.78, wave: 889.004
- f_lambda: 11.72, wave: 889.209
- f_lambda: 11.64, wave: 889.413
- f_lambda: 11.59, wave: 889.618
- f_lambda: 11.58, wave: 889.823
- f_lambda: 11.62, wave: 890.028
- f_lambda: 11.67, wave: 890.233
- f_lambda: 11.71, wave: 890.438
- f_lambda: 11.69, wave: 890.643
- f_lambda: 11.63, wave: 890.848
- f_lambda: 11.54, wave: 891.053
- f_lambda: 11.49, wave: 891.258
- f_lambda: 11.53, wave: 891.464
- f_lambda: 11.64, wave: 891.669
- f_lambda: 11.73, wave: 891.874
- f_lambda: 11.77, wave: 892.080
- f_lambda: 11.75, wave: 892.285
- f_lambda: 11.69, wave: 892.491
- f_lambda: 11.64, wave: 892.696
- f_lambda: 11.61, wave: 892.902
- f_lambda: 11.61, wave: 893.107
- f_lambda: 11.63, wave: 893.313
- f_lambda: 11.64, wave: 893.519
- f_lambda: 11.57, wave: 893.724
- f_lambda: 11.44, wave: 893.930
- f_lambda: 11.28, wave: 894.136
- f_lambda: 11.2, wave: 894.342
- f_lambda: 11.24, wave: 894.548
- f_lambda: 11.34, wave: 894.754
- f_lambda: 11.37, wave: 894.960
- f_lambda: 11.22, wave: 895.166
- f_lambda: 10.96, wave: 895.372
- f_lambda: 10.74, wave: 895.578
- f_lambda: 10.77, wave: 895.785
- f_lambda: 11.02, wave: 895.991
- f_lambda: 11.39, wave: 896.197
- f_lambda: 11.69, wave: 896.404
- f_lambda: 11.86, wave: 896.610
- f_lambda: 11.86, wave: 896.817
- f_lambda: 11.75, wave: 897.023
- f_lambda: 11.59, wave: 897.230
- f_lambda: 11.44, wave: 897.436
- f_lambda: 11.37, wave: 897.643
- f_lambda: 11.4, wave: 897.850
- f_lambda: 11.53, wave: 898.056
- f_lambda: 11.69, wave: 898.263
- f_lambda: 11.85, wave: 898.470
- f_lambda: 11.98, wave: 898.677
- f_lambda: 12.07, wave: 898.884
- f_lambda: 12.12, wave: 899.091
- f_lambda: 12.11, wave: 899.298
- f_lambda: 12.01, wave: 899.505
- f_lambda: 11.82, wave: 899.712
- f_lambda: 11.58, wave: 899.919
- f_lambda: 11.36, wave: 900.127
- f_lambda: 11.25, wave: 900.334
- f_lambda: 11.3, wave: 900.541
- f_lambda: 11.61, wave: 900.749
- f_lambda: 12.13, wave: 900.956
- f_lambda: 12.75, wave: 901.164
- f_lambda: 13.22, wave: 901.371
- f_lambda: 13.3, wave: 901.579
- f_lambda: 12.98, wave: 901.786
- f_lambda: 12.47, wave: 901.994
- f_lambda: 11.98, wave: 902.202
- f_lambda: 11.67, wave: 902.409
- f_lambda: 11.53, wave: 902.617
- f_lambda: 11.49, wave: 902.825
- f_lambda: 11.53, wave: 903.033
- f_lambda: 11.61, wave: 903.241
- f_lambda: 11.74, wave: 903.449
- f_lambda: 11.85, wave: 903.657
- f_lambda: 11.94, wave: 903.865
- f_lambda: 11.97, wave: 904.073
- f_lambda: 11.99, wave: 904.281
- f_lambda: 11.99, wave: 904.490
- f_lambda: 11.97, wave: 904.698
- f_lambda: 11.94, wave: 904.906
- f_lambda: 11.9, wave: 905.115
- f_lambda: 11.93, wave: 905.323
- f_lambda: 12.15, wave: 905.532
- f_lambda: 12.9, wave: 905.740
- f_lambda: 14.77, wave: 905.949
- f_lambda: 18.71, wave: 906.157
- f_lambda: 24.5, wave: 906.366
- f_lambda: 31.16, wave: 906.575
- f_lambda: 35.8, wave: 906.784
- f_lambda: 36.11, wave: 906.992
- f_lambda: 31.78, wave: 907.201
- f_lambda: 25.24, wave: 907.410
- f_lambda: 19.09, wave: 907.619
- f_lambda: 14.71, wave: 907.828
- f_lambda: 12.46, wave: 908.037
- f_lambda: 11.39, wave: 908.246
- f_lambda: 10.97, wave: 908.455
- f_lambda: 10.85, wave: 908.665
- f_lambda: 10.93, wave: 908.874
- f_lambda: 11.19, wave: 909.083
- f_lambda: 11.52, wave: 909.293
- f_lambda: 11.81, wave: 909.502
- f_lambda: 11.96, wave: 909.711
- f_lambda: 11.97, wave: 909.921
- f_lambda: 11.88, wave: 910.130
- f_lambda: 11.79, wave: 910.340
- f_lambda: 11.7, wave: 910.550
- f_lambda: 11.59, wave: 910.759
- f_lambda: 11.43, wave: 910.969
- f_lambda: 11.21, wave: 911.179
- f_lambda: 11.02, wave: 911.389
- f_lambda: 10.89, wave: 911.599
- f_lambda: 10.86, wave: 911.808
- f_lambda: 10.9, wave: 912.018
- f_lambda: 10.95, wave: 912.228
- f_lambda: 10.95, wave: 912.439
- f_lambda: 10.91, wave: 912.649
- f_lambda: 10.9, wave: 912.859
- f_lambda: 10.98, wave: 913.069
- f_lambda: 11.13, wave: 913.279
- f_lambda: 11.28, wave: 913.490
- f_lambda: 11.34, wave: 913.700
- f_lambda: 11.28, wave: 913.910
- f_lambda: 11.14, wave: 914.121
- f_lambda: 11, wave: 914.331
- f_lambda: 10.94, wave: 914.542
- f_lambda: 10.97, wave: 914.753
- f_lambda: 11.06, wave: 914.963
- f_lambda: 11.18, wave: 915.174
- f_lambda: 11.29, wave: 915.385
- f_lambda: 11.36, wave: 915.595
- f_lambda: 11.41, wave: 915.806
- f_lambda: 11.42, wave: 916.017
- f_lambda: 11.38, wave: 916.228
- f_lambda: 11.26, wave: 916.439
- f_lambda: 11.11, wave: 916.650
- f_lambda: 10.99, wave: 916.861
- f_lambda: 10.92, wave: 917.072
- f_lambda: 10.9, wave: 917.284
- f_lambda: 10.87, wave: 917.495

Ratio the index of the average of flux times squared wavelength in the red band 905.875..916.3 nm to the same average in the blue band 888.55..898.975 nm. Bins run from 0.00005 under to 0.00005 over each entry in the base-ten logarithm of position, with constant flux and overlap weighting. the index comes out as 1.3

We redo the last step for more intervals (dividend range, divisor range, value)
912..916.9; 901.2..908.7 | 0.72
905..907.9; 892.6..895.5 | 1.94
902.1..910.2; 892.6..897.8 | 1.37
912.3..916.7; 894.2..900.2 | 1.01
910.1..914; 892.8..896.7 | 1.03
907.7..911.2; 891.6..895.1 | 1.06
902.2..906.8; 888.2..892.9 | 1.27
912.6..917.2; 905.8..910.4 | 0.64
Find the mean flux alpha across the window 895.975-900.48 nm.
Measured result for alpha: 11.7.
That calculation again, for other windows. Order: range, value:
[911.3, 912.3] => 10.9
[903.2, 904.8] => 11.9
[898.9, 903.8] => 12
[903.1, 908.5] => 17.1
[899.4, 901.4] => 11.9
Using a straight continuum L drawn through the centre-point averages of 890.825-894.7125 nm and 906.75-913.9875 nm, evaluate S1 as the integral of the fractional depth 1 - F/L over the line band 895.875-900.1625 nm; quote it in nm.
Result 0.19 nm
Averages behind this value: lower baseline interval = 11.6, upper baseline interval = 13.8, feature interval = 11.7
